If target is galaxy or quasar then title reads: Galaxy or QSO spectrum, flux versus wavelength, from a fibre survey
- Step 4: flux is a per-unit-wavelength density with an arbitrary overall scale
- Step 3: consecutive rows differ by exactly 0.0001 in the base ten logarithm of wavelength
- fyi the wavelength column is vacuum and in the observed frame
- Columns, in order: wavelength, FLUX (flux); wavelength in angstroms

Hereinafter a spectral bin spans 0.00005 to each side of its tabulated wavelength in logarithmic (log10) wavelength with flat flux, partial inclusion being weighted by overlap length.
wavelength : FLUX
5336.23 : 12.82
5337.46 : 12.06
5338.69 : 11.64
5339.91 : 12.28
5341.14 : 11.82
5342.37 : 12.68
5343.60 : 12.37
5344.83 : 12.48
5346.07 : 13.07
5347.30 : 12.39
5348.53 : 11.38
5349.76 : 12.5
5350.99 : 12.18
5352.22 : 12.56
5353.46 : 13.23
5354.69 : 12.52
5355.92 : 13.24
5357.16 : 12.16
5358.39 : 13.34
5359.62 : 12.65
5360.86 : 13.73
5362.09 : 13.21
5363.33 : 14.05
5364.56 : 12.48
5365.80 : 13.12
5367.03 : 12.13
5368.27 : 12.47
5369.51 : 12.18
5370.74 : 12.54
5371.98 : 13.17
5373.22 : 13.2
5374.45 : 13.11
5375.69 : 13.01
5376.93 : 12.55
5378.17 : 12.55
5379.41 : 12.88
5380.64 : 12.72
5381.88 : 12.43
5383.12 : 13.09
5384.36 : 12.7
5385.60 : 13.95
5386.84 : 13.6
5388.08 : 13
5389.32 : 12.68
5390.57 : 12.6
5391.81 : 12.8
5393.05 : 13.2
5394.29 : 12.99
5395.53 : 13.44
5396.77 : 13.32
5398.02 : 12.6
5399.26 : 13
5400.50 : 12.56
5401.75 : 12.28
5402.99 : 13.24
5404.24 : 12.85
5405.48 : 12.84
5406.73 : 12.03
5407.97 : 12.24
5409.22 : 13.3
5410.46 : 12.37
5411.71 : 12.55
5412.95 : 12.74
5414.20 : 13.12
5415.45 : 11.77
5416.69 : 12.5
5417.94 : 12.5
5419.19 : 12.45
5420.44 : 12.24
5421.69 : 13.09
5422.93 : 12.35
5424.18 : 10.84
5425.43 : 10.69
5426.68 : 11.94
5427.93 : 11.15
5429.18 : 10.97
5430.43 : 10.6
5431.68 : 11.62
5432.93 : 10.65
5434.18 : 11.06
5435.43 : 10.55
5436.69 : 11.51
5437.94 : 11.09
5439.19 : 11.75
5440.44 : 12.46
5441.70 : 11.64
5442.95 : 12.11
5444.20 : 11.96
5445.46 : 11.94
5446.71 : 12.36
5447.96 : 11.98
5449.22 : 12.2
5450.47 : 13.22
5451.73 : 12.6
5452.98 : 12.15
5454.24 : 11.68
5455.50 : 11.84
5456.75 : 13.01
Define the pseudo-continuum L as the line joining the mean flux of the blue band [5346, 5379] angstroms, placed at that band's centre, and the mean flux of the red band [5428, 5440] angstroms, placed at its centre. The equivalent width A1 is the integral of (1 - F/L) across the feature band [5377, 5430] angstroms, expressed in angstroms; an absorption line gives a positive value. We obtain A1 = -3.3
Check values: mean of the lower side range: 12.8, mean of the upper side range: 11.1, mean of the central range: 12.6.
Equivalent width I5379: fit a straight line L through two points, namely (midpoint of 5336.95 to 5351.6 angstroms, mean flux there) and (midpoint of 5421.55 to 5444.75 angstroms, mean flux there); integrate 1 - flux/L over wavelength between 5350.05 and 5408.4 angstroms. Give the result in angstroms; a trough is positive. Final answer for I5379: -4.6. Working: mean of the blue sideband 12.2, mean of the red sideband 11.4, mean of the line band 12.9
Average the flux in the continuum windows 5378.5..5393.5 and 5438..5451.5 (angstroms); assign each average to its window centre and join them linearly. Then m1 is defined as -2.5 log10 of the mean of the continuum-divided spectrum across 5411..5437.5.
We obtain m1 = 0.06 mag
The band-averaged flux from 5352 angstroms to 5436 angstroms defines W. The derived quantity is 12.5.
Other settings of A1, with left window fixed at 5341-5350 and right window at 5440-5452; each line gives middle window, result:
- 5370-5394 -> -1.22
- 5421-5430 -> 0.51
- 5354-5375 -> -0.98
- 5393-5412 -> -0.79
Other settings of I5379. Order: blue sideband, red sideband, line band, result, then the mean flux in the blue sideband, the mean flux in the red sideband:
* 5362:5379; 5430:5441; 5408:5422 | -0.98 angstroms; 12.8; 11.3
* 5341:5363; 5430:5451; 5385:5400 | -1.07 angstroms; 12.7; 11.7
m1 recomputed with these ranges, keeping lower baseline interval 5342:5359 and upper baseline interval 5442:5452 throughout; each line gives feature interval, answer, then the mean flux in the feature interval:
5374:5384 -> -0.026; 12.8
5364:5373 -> -0.008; 12.6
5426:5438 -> 0.112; 11.1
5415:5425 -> 0.013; 12.2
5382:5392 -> -0.048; 13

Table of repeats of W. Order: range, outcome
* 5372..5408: 12.9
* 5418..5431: 11.7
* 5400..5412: 12.6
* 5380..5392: 13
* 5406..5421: 12.5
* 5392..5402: 12.9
